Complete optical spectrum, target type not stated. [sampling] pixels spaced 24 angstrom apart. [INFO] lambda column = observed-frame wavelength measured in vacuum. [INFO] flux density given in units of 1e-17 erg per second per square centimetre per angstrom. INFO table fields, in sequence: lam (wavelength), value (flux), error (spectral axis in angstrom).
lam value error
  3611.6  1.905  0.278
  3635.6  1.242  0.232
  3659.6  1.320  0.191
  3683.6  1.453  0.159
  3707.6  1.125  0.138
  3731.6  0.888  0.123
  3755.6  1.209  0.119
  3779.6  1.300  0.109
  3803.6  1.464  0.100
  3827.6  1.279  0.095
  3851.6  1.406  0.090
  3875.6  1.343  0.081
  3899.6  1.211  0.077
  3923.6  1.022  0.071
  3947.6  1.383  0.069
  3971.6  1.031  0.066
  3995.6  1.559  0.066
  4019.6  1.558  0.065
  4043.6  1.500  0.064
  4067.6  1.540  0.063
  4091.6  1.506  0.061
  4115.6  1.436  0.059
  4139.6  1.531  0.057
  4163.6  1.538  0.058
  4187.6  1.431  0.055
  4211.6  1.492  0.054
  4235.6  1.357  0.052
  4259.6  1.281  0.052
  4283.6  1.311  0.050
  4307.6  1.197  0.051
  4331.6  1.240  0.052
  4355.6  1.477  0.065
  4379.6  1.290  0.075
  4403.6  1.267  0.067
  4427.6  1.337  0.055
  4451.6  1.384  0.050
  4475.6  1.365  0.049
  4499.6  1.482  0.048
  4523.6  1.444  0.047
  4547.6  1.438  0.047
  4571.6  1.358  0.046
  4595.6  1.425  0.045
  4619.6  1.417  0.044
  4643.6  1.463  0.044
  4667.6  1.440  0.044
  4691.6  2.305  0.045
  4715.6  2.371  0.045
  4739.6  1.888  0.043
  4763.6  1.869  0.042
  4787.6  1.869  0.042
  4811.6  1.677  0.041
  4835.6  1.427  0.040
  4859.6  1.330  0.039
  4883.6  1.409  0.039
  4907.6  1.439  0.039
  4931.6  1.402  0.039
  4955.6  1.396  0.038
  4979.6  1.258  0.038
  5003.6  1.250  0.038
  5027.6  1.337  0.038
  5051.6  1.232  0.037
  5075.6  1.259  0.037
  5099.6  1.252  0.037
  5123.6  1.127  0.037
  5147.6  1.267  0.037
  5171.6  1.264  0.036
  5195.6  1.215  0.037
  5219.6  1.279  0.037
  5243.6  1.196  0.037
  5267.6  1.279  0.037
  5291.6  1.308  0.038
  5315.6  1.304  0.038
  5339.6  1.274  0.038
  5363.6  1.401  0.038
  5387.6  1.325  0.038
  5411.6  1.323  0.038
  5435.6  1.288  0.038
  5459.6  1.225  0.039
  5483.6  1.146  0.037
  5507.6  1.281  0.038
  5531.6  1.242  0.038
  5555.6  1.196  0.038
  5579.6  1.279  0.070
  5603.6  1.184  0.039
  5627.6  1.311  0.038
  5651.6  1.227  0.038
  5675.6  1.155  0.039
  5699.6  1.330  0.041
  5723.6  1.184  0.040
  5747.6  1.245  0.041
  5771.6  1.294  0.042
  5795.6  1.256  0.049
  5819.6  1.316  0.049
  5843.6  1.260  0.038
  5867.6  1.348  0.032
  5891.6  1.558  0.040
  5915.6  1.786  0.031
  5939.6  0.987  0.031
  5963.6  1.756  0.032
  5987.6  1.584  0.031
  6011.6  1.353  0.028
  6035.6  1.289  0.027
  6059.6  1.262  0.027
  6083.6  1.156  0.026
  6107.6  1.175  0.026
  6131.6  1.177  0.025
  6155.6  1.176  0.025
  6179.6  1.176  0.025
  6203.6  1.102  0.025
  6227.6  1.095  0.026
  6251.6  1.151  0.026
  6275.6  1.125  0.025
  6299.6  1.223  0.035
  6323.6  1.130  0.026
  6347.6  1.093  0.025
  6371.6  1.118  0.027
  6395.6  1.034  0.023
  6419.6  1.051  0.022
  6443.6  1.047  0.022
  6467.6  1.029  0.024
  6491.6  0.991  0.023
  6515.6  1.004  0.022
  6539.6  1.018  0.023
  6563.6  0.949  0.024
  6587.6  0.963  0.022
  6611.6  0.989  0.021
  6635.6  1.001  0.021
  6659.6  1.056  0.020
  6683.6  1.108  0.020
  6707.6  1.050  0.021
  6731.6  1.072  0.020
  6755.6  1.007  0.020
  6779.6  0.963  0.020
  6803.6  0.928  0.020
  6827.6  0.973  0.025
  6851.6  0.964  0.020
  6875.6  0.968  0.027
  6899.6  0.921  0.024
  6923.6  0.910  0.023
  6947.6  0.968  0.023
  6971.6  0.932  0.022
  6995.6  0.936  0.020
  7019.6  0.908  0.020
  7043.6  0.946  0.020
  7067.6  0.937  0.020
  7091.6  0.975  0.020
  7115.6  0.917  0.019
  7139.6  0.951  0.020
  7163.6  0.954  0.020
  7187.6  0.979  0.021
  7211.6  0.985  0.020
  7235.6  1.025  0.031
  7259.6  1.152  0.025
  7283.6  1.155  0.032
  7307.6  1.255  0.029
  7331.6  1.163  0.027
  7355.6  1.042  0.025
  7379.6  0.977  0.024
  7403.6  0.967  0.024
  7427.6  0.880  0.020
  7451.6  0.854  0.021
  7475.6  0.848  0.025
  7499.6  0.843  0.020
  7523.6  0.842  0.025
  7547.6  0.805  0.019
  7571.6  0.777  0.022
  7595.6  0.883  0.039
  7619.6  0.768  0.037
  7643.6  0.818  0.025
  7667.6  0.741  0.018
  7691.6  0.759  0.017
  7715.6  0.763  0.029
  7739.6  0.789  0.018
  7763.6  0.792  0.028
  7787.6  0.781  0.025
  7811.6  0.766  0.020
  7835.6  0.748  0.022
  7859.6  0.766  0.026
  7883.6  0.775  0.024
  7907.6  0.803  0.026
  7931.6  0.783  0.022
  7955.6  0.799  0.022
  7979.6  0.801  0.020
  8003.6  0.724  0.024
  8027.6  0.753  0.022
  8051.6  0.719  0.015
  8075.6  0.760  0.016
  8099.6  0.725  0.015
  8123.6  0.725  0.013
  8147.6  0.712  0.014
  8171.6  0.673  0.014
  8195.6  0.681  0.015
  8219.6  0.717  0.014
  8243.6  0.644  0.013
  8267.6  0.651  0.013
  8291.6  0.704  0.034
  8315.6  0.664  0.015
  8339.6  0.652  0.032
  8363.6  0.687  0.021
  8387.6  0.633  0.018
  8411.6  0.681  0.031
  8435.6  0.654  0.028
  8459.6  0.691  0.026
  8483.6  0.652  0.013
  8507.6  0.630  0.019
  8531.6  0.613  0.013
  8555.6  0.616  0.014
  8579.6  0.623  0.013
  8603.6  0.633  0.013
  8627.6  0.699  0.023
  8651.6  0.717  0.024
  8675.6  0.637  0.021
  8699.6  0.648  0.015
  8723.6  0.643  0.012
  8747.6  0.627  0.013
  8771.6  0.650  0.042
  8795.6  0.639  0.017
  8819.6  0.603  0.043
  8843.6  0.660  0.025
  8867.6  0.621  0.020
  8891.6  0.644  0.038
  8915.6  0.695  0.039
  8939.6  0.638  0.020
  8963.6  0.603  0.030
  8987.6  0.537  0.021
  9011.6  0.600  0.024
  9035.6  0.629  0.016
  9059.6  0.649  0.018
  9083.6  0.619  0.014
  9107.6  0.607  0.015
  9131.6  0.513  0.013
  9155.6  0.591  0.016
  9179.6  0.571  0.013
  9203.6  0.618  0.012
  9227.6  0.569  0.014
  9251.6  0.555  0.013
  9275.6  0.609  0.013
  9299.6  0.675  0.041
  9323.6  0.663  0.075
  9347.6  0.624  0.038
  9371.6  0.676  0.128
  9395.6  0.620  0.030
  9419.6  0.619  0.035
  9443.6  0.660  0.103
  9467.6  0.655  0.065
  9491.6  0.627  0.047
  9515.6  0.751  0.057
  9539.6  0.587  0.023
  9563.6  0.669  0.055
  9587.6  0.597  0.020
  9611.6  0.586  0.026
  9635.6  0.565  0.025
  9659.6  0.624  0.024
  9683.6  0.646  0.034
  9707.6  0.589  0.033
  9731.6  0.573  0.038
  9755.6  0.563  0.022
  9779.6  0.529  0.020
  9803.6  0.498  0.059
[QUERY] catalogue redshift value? 2.834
